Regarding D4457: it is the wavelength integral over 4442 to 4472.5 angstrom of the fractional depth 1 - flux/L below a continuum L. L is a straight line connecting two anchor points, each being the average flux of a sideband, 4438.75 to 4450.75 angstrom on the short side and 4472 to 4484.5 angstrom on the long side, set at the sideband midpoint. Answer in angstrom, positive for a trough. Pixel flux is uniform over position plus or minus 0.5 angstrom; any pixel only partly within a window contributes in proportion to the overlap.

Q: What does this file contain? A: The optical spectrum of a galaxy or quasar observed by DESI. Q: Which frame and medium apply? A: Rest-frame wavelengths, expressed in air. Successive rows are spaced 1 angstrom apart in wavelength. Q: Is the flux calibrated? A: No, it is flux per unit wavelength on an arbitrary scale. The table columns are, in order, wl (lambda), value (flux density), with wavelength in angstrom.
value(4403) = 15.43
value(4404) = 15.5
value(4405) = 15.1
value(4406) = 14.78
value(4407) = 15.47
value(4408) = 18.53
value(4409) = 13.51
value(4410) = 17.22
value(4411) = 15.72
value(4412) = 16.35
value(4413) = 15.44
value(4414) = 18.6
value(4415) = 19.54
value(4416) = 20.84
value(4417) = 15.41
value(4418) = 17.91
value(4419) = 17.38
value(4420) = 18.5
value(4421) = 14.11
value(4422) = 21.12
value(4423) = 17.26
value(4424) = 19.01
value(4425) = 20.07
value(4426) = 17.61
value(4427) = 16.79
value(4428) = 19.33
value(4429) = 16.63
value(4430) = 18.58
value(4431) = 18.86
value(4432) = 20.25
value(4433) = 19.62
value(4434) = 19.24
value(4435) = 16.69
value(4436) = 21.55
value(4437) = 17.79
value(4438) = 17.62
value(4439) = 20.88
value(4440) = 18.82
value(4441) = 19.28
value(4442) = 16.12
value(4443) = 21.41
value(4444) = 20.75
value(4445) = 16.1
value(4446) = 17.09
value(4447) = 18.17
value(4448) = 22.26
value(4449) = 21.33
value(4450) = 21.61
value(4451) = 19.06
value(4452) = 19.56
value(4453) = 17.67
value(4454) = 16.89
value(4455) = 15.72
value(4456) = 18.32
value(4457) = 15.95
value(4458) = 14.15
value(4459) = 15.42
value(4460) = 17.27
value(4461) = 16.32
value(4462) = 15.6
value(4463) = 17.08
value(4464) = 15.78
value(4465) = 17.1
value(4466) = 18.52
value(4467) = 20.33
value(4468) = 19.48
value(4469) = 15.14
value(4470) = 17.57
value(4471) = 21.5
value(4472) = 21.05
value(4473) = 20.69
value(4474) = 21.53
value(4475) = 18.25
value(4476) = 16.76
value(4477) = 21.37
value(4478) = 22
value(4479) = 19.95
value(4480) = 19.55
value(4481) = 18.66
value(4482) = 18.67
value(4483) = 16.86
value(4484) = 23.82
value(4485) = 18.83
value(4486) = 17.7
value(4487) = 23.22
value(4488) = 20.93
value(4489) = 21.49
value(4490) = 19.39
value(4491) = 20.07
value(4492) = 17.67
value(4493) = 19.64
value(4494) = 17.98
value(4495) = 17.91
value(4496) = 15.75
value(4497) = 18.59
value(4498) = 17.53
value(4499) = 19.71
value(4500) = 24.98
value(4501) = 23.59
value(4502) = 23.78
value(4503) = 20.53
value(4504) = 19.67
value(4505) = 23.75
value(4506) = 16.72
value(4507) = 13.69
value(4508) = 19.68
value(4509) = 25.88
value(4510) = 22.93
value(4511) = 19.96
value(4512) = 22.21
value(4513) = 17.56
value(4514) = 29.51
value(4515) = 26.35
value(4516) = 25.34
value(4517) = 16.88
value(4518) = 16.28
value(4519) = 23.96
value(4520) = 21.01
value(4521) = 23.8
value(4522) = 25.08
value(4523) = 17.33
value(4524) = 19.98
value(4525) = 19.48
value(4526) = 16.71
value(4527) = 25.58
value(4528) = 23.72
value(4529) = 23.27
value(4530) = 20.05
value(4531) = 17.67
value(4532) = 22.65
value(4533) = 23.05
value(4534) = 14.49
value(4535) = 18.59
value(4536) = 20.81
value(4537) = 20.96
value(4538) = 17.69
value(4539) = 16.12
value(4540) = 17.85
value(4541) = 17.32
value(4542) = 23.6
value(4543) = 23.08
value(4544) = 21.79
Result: 2.3 angstrom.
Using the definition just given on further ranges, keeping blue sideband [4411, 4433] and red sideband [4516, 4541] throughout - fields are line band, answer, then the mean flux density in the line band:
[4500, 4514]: -1.1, 21.2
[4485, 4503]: -0.5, 20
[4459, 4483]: 0.6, 18.6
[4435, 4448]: -0.3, 18.9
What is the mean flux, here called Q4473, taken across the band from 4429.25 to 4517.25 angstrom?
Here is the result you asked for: 19.4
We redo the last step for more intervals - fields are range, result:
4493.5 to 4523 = 21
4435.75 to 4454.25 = 19.2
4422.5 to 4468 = 18.3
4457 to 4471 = 17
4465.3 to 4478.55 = 19.5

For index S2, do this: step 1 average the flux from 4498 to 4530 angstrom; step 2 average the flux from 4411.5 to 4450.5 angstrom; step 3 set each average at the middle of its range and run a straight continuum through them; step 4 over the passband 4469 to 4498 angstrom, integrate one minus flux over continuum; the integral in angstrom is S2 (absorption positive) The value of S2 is 1.4 angstrom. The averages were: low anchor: 18.6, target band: 19.4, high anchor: 21.5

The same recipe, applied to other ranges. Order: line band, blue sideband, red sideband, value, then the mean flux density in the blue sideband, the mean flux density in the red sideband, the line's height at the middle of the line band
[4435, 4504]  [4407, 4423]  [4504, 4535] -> 0.9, 17.3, 21.1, 19.3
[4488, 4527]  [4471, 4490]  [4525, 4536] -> -0.6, 20.1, 20.5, 20.3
